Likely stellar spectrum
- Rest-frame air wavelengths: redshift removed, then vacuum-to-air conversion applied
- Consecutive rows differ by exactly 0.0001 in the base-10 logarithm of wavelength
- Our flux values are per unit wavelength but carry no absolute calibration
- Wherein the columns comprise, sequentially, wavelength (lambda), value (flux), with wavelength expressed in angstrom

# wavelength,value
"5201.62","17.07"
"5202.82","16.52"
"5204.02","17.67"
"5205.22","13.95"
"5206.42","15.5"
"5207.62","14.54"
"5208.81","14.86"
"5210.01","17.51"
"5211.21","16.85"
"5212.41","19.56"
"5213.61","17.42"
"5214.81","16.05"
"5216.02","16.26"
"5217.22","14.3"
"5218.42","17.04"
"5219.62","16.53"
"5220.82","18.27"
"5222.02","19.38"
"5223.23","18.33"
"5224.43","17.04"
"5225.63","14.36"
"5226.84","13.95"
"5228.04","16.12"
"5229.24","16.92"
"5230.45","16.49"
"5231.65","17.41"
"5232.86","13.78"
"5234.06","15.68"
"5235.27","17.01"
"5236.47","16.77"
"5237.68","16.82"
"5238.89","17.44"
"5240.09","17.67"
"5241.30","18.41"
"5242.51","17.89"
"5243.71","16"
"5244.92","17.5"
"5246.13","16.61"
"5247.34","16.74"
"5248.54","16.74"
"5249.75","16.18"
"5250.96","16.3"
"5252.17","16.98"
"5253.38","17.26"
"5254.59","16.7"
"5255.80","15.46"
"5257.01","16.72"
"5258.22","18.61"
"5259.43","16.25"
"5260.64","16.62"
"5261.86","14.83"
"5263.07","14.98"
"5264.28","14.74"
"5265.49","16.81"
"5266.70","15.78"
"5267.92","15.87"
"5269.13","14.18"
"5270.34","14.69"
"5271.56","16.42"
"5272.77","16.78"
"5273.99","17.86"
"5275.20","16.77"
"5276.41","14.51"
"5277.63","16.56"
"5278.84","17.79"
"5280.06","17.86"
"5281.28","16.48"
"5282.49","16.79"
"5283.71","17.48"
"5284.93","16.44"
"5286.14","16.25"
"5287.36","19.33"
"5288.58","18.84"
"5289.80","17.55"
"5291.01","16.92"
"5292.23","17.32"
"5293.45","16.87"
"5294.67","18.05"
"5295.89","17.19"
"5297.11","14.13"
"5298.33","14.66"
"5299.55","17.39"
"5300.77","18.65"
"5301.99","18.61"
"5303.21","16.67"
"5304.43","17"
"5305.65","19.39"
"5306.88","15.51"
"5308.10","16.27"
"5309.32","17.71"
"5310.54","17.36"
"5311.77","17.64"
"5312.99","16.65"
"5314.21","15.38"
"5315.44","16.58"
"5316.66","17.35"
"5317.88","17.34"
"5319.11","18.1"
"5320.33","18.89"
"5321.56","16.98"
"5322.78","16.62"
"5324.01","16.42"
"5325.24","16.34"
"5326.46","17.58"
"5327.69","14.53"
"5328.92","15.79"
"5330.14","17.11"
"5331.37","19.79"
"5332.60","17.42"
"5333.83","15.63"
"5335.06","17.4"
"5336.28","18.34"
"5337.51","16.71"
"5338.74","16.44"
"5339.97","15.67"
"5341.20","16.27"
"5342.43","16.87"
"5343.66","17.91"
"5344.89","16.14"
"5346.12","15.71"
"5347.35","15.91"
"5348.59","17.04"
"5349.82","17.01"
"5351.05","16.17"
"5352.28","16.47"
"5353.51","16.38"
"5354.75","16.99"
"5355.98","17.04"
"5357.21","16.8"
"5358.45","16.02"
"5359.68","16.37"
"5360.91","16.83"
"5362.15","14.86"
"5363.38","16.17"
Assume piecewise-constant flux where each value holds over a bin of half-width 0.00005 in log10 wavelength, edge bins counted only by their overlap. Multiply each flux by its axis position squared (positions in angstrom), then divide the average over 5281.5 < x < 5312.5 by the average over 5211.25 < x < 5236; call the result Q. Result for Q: 1.06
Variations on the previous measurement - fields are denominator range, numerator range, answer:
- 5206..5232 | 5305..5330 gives 1.06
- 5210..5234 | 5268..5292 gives 1.03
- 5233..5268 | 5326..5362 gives 1.04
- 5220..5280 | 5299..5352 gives 1.06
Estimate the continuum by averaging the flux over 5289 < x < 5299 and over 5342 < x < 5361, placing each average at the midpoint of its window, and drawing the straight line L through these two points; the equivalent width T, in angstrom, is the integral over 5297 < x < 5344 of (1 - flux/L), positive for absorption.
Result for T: -1.0 angstrom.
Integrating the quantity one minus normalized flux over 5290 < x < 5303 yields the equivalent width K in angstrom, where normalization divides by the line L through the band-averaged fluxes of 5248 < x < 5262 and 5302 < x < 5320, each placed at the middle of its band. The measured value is 0.0 angstrom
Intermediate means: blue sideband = 16.6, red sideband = 17.2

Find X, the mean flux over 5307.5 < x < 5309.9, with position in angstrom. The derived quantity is 17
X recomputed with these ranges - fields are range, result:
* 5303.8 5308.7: 17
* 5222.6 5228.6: 16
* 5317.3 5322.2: 17.8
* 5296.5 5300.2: 15.4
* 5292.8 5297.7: 16.6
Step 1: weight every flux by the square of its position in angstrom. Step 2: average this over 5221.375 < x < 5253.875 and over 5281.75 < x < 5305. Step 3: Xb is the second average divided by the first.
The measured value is 1.0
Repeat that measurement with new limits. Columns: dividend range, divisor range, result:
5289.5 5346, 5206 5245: 1.06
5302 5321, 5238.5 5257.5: 1.04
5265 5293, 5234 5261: 1.00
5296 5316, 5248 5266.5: 1.05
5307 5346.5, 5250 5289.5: 1.04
